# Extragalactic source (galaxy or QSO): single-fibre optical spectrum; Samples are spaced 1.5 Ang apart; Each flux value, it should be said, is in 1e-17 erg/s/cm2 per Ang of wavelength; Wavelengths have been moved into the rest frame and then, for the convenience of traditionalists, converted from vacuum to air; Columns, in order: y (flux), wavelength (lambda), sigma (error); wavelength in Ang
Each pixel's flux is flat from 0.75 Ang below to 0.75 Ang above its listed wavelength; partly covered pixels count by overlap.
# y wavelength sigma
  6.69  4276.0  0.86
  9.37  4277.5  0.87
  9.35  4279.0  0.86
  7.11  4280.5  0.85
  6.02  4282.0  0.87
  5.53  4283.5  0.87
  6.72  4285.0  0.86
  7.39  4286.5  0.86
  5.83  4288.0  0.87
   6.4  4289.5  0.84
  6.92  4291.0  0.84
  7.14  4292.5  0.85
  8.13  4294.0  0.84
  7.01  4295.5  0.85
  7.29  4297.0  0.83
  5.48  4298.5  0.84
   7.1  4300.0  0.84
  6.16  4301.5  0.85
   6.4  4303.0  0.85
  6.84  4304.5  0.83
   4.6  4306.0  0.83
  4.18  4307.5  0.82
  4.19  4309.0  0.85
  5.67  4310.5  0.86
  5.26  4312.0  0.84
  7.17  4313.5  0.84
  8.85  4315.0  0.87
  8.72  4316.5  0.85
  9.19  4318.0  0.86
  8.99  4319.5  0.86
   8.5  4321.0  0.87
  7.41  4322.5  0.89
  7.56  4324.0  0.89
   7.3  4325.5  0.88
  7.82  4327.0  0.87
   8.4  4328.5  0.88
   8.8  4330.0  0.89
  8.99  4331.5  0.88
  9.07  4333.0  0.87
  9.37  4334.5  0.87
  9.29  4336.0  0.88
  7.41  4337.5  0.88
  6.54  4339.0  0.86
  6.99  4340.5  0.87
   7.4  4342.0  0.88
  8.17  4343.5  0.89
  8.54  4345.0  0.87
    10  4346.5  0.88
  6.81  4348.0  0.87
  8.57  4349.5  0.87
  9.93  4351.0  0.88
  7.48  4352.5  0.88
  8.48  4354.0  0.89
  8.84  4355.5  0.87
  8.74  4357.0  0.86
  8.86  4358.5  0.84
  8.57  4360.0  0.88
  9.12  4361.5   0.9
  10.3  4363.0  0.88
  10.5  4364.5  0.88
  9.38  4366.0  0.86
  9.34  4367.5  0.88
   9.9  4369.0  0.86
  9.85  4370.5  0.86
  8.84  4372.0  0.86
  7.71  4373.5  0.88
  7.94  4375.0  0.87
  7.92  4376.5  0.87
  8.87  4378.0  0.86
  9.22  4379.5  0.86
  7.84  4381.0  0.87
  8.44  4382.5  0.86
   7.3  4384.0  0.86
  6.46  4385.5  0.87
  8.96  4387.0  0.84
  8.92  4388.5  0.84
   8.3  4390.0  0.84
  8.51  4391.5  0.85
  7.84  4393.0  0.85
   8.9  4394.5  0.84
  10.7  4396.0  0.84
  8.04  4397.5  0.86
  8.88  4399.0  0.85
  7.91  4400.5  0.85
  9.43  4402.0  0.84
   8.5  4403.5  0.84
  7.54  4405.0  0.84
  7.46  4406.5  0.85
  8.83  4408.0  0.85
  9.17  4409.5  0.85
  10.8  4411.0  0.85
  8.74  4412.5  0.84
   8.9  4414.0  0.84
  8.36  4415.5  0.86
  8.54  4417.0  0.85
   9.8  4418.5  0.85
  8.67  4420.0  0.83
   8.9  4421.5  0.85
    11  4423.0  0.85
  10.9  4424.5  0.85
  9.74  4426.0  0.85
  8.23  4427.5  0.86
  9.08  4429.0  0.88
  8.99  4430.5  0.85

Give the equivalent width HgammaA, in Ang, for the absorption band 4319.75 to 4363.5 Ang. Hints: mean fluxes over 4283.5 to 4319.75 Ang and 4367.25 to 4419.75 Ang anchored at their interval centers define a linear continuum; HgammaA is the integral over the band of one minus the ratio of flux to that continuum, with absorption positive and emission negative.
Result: -4.95 Ang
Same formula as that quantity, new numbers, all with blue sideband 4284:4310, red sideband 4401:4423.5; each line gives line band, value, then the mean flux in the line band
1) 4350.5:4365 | -2.5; 9.04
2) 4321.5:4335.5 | -2.5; 8.32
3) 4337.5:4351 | -1.0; 7.97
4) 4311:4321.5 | -2.0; 8.03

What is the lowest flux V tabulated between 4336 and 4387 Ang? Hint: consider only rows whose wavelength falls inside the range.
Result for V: 6.46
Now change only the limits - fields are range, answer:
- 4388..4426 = 7.46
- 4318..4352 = 6.54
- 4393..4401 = 7.84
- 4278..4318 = 4.18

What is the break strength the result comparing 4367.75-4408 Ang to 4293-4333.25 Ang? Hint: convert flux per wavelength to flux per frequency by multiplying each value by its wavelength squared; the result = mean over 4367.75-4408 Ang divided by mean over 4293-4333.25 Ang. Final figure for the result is 1.22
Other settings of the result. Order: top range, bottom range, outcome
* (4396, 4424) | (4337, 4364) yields 1.09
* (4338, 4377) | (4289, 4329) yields 1.27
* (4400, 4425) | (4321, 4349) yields 1.15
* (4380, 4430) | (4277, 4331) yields 1.30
